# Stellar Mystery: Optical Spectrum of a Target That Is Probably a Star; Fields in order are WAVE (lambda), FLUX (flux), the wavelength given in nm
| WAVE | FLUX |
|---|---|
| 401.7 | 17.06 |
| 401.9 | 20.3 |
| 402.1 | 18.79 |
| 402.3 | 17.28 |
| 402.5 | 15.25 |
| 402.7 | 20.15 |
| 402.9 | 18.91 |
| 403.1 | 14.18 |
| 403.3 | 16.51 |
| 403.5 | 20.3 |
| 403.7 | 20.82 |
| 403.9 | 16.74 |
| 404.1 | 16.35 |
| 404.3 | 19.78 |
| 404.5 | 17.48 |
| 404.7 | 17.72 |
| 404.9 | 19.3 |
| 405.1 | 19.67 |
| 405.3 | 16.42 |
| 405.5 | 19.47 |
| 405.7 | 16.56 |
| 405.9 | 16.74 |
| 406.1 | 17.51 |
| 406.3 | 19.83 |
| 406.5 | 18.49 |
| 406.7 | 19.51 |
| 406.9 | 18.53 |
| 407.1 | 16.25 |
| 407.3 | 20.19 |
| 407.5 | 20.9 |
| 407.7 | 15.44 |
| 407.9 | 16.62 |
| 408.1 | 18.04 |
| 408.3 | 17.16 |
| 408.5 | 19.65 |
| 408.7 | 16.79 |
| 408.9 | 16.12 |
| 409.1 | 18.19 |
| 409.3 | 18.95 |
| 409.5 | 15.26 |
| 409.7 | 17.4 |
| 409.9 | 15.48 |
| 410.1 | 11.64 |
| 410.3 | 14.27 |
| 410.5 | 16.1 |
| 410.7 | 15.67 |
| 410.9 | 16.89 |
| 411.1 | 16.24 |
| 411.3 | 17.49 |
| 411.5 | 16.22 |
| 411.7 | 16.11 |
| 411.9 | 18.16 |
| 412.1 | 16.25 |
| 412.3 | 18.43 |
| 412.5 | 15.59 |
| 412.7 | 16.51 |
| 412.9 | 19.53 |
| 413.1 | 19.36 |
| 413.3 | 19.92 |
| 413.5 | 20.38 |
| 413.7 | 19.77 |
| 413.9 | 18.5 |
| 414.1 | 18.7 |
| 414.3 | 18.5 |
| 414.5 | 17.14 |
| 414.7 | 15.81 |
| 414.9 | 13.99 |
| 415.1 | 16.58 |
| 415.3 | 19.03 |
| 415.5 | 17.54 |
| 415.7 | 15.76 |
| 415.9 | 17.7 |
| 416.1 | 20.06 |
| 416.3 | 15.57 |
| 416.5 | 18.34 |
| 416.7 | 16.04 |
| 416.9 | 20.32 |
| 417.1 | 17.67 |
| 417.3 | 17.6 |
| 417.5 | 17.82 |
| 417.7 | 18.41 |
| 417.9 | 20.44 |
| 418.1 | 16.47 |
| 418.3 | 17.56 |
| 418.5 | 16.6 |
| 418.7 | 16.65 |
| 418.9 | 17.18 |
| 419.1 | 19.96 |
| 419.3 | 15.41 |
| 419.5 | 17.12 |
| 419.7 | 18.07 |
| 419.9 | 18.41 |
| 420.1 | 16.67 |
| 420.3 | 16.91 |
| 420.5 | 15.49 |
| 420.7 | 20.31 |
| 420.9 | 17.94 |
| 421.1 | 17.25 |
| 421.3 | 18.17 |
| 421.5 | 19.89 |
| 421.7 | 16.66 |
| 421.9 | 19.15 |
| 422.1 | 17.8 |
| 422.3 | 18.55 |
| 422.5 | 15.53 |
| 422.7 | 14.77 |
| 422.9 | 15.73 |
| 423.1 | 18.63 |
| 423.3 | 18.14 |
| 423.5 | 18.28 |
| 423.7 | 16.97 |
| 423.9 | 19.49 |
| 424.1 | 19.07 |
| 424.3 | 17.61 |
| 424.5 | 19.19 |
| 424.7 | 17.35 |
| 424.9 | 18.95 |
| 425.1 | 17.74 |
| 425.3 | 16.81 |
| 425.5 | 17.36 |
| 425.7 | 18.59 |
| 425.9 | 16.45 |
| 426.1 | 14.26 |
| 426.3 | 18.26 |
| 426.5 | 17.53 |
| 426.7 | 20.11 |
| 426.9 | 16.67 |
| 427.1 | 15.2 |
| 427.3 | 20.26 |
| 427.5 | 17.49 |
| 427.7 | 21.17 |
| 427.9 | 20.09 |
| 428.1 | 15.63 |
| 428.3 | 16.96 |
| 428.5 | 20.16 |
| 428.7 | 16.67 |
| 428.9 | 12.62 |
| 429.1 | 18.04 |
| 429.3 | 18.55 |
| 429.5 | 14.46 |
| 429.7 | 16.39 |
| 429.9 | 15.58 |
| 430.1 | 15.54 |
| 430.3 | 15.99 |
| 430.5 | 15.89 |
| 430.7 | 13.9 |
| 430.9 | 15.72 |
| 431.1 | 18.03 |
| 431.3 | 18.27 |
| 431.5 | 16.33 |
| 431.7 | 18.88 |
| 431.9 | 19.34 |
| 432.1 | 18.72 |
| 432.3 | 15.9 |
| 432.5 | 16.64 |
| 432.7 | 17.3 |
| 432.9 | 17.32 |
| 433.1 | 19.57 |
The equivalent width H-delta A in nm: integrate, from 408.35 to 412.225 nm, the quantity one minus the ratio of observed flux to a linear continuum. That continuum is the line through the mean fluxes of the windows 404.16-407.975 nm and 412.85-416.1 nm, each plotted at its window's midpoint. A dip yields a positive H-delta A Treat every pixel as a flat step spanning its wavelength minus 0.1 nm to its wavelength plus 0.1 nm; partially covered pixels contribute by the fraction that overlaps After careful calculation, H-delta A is 0.352 nm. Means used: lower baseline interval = 18.2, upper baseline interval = 18.1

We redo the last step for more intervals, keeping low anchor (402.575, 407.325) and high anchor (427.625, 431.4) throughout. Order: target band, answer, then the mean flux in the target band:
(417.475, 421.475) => -0.074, 17.7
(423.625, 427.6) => -0.177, 17.8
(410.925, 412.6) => 0.092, 16.8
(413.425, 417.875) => -0.060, 17.8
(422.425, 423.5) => 0.026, 16.7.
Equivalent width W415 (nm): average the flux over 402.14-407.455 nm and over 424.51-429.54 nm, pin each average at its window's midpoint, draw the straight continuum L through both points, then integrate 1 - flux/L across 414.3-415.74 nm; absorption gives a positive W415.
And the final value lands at 0.09 nm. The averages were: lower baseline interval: 18.1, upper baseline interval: 17.6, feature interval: 16.7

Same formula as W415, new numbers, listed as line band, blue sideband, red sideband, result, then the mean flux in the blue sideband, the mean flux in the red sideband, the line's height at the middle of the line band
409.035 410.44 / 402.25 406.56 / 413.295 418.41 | 0.16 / 18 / 17.9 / 17.9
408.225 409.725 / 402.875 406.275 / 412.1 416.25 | 0.04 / 17.9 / 17.9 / 17.9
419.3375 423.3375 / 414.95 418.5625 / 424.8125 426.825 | 0.03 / 17.7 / 17.6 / 17.6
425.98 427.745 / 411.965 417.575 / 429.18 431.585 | -0.13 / 17.8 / 16.2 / 16.6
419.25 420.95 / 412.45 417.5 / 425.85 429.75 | 0.02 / 17.9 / 17.4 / 17.7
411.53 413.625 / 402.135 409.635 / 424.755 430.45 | -0.03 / 17.9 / 17.3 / 17.7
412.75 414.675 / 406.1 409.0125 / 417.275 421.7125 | -0.11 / 18.1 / 17.7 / 17.9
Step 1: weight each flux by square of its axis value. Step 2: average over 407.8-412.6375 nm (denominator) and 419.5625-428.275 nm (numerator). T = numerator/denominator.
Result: 1.14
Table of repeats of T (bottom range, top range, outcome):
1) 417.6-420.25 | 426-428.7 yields 1.06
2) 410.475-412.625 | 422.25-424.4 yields 1.11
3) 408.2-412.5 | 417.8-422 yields 1.12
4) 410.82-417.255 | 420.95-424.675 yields 1.05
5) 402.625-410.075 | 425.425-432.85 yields 1.07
